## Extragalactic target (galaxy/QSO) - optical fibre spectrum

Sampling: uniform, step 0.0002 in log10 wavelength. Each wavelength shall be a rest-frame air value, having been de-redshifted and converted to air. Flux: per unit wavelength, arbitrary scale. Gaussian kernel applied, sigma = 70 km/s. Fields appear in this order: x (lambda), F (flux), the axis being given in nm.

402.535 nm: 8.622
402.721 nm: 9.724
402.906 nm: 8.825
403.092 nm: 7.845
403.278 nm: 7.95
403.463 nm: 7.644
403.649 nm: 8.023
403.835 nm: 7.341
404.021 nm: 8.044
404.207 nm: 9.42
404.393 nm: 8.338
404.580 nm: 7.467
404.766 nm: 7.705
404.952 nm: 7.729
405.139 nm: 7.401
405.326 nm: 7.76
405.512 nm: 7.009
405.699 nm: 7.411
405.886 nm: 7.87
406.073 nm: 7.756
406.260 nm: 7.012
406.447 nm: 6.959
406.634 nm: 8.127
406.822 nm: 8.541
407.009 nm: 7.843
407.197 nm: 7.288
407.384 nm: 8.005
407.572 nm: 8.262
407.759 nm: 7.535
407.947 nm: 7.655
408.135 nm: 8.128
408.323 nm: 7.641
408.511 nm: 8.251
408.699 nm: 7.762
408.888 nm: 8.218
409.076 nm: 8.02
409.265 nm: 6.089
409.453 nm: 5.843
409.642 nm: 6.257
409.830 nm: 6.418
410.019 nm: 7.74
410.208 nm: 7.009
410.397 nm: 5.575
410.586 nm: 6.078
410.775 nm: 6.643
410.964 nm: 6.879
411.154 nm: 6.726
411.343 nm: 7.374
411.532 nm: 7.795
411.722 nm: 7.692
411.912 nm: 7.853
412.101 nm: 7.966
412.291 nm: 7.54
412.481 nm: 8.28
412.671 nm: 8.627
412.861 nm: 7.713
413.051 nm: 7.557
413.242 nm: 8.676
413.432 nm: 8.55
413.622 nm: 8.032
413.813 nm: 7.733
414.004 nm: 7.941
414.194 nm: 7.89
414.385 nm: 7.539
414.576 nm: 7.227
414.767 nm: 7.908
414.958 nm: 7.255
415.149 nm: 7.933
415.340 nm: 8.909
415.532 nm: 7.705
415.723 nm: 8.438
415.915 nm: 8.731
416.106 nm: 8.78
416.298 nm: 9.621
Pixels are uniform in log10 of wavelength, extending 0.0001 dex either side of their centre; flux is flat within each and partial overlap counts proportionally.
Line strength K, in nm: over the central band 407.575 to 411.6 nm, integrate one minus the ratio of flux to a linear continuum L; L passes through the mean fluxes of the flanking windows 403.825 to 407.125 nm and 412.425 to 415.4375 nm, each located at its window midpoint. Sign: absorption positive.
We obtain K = 0.37 nm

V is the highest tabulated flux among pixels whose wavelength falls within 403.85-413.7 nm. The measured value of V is 9.42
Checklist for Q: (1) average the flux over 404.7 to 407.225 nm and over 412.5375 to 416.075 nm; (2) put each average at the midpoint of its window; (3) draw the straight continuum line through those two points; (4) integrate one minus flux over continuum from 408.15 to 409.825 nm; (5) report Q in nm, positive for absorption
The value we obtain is 0.11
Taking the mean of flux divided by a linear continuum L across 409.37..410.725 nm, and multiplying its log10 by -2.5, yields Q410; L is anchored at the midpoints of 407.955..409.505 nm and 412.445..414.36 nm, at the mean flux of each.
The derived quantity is 0.195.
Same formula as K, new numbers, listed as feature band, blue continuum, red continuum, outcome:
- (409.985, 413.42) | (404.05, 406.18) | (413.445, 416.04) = 0.20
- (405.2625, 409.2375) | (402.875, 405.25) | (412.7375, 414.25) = 0.12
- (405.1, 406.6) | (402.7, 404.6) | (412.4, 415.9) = 0.14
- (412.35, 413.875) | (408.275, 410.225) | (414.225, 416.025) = -0.09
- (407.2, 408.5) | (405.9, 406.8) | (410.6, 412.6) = -0.05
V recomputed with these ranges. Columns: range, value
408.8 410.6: 8.218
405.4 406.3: 7.87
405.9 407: 8.541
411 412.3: 7.966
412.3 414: 8.676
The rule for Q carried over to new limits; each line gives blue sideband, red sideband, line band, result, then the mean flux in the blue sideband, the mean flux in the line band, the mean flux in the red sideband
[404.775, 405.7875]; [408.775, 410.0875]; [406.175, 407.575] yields -0.088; 7.48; 7.73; 6.93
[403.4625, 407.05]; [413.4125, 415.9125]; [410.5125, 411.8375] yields 0.138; 7.77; 7.05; 7.94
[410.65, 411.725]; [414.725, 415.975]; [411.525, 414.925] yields -0.141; 7.11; 7.91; 8.12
